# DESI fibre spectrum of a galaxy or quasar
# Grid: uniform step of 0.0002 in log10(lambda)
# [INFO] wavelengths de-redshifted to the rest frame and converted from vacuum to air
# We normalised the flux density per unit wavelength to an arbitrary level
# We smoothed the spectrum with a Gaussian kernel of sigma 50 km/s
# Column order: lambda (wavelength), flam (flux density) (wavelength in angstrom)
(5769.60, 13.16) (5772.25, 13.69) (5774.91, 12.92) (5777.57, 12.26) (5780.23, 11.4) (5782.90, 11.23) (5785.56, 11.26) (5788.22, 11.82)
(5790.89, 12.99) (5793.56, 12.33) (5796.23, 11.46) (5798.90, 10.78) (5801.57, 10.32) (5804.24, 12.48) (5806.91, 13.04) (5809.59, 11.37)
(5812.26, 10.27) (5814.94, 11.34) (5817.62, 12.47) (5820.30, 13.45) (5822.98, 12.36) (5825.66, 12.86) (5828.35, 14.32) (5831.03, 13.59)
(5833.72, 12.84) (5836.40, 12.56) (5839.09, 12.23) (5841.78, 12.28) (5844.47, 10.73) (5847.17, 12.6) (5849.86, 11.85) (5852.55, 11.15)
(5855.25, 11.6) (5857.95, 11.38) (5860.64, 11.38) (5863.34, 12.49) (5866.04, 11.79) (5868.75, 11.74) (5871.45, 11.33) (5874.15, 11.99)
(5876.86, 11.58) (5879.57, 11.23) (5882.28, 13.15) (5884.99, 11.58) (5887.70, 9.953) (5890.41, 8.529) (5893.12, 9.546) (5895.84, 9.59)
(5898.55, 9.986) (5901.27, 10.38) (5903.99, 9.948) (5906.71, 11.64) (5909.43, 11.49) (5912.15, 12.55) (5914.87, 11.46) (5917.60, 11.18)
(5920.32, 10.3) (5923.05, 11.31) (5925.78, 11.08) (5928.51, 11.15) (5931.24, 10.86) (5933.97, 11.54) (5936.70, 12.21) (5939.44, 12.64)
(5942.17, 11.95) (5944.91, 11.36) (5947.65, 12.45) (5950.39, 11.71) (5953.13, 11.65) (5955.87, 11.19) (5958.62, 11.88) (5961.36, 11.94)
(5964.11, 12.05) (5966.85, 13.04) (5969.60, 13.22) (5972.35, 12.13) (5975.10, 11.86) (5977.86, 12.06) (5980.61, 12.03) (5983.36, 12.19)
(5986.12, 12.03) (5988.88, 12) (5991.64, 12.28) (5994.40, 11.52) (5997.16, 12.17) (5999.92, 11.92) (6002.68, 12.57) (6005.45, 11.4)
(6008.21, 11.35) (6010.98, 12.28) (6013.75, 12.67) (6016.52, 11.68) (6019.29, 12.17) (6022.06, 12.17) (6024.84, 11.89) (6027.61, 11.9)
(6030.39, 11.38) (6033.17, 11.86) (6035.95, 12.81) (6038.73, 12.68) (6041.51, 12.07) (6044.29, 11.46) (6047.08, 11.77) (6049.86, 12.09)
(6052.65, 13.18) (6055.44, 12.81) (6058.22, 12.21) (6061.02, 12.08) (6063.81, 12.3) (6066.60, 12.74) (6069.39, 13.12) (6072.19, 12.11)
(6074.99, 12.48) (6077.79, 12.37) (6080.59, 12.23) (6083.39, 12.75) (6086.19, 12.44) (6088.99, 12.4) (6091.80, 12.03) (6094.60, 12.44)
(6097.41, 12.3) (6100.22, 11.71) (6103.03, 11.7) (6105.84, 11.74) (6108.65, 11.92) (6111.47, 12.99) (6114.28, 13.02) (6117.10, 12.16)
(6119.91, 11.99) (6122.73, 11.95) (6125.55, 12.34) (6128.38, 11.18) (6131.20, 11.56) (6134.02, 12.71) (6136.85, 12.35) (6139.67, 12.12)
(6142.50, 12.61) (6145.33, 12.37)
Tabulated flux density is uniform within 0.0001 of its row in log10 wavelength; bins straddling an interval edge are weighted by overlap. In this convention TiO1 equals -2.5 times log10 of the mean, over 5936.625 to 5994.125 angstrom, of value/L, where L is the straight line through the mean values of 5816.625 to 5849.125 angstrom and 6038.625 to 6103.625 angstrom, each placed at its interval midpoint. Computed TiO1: 0.04 mag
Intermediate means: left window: 12.7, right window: 12.3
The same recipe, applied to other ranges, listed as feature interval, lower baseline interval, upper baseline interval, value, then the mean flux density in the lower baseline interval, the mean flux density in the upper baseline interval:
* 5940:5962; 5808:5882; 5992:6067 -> 0.03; 12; 12.1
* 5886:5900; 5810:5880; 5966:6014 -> 0.25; 12.1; 12.1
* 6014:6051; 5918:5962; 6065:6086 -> 0.02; 11.6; 12.5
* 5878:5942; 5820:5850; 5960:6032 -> 0.12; 12.6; 12.1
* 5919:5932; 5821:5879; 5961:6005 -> 0.11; 12.1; 12.2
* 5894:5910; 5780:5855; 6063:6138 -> 0.16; 12.1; 12.3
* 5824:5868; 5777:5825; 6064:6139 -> -0.03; 11.8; 12.3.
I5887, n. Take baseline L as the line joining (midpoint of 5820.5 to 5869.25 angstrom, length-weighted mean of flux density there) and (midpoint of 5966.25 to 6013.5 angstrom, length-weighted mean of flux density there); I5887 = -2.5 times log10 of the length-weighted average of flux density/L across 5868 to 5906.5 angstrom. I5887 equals 0.14 mag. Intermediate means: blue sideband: 12.2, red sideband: 12.1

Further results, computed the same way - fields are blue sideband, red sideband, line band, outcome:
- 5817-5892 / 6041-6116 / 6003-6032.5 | 0.03 mag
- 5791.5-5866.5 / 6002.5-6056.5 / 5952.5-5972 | -0.01 mag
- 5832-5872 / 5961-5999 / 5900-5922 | 0.08 mag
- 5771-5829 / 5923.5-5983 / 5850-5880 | 0.03 mag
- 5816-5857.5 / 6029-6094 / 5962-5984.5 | 0.00 mag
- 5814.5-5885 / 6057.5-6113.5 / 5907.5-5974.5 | 0.04 mag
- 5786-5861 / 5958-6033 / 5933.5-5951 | 0.00 mag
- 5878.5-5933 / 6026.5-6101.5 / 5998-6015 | -0.02 mag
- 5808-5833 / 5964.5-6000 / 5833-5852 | 0.03 mag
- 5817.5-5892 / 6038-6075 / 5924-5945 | 0.05 mag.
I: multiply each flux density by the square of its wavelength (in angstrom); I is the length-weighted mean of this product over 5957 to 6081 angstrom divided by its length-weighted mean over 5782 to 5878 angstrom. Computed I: 1.1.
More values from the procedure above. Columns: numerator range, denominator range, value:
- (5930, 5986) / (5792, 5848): 1.03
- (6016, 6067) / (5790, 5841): 1.07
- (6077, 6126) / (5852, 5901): 1.19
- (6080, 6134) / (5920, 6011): 1.07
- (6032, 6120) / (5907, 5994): 1.09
